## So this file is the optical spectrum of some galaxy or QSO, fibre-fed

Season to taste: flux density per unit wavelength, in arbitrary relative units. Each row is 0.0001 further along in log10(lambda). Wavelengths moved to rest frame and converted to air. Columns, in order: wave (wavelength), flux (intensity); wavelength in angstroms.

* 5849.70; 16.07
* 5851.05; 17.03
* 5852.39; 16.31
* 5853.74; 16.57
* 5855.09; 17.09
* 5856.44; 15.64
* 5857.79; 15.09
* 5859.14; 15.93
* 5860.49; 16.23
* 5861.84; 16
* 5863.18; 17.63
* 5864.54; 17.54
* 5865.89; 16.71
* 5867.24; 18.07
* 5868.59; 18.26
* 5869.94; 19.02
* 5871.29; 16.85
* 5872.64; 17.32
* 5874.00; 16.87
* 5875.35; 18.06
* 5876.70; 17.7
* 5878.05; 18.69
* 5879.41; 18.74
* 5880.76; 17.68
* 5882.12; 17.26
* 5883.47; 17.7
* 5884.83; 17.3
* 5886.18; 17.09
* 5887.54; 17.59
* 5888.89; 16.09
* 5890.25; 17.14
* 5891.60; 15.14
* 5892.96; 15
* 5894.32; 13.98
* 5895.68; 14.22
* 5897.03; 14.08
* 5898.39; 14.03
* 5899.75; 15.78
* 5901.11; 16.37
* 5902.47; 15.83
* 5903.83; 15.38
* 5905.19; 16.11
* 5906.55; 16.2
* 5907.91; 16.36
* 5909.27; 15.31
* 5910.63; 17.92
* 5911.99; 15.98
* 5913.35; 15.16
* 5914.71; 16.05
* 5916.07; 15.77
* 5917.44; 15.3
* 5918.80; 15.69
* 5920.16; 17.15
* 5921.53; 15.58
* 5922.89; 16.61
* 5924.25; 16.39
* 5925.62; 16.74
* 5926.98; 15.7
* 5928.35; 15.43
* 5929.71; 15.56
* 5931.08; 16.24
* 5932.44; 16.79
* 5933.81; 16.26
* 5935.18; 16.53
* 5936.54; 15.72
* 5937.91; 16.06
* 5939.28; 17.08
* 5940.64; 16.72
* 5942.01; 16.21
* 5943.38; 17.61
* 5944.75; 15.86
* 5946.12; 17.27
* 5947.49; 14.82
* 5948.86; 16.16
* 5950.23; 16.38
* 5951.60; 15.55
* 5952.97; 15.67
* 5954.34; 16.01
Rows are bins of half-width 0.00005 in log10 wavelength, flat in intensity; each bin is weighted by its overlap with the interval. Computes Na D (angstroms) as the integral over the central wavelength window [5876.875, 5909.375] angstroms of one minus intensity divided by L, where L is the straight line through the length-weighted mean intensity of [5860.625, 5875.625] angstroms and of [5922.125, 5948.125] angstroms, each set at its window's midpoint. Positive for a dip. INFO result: 1.5 angstroms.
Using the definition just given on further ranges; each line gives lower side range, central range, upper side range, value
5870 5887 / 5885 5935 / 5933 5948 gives 3.2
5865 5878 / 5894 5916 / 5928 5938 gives 1.6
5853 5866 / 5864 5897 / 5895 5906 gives -2.5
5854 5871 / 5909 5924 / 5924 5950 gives 0.3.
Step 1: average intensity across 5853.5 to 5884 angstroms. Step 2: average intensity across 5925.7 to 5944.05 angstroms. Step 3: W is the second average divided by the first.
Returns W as 0.95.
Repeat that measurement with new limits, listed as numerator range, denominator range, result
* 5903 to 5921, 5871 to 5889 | 0.91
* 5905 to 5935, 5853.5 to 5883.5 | 0.93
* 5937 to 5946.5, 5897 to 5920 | 1.05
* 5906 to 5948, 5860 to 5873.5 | 0.93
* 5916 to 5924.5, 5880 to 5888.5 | 0.92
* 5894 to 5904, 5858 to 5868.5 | 0.89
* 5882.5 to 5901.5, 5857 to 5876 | 0.93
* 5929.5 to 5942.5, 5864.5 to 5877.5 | 0.93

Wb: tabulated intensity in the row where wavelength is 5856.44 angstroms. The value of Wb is 15.64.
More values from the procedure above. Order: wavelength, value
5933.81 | 16.26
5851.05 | 17.03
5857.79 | 15.09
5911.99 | 15.98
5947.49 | 14.82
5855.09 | 17.09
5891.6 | 15.14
